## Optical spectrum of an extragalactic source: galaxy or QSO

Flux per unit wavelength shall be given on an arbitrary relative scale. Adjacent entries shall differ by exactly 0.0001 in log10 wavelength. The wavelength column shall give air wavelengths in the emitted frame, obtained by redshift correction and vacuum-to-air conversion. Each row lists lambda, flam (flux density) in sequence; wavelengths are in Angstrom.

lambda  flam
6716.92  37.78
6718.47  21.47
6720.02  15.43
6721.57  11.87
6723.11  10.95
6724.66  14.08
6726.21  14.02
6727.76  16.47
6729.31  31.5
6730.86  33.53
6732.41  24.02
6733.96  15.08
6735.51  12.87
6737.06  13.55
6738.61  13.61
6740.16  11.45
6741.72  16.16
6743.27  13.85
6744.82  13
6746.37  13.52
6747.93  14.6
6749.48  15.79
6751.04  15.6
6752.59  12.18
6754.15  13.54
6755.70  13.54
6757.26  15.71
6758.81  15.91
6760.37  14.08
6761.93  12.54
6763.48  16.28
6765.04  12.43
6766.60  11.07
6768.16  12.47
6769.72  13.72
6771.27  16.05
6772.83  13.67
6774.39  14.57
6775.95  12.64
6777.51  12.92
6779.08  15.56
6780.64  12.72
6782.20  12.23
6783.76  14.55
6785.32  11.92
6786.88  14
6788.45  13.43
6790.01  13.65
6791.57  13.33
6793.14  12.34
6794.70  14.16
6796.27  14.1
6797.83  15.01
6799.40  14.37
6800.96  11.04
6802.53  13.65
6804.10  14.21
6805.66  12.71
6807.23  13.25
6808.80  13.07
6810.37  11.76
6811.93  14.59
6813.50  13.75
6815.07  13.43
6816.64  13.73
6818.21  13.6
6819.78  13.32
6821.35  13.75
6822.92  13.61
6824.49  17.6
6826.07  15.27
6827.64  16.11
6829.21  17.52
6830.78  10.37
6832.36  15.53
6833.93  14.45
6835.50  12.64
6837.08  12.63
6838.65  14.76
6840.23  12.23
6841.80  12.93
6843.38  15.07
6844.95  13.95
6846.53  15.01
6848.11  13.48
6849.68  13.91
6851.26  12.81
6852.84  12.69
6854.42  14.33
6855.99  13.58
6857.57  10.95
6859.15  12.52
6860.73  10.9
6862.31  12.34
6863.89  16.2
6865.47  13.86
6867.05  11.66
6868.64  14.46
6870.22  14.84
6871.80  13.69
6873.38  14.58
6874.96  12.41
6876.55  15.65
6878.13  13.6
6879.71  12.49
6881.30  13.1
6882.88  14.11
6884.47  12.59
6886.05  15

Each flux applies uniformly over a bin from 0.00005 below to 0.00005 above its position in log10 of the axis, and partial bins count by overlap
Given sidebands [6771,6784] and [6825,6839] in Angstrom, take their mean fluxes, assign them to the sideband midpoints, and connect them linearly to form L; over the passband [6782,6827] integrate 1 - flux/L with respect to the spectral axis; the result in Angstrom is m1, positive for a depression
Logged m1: 1.4 Angstrom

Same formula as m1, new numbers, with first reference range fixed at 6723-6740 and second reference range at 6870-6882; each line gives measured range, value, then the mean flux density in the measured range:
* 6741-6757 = 3.11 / 14.2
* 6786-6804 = 2.96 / 13.6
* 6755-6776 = 3.92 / 14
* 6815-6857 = 2.74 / 14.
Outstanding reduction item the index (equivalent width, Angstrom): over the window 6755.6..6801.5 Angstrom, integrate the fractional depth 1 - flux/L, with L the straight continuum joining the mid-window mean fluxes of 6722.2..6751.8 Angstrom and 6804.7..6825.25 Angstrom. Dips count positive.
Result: 4.03 Angstrom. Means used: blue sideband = 16.5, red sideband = 13.7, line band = 13.7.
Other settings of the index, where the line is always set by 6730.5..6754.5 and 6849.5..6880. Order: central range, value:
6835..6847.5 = 0.1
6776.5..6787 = 1.0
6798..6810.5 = 1.1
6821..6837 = -0.7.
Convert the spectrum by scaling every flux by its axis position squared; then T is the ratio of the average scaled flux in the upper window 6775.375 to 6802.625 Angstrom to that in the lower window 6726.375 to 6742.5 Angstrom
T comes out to 0.73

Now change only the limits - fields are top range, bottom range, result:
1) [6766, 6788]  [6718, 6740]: 0.78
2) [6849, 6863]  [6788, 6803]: 0.95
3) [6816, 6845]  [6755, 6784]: 1.04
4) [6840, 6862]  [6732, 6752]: 0.93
